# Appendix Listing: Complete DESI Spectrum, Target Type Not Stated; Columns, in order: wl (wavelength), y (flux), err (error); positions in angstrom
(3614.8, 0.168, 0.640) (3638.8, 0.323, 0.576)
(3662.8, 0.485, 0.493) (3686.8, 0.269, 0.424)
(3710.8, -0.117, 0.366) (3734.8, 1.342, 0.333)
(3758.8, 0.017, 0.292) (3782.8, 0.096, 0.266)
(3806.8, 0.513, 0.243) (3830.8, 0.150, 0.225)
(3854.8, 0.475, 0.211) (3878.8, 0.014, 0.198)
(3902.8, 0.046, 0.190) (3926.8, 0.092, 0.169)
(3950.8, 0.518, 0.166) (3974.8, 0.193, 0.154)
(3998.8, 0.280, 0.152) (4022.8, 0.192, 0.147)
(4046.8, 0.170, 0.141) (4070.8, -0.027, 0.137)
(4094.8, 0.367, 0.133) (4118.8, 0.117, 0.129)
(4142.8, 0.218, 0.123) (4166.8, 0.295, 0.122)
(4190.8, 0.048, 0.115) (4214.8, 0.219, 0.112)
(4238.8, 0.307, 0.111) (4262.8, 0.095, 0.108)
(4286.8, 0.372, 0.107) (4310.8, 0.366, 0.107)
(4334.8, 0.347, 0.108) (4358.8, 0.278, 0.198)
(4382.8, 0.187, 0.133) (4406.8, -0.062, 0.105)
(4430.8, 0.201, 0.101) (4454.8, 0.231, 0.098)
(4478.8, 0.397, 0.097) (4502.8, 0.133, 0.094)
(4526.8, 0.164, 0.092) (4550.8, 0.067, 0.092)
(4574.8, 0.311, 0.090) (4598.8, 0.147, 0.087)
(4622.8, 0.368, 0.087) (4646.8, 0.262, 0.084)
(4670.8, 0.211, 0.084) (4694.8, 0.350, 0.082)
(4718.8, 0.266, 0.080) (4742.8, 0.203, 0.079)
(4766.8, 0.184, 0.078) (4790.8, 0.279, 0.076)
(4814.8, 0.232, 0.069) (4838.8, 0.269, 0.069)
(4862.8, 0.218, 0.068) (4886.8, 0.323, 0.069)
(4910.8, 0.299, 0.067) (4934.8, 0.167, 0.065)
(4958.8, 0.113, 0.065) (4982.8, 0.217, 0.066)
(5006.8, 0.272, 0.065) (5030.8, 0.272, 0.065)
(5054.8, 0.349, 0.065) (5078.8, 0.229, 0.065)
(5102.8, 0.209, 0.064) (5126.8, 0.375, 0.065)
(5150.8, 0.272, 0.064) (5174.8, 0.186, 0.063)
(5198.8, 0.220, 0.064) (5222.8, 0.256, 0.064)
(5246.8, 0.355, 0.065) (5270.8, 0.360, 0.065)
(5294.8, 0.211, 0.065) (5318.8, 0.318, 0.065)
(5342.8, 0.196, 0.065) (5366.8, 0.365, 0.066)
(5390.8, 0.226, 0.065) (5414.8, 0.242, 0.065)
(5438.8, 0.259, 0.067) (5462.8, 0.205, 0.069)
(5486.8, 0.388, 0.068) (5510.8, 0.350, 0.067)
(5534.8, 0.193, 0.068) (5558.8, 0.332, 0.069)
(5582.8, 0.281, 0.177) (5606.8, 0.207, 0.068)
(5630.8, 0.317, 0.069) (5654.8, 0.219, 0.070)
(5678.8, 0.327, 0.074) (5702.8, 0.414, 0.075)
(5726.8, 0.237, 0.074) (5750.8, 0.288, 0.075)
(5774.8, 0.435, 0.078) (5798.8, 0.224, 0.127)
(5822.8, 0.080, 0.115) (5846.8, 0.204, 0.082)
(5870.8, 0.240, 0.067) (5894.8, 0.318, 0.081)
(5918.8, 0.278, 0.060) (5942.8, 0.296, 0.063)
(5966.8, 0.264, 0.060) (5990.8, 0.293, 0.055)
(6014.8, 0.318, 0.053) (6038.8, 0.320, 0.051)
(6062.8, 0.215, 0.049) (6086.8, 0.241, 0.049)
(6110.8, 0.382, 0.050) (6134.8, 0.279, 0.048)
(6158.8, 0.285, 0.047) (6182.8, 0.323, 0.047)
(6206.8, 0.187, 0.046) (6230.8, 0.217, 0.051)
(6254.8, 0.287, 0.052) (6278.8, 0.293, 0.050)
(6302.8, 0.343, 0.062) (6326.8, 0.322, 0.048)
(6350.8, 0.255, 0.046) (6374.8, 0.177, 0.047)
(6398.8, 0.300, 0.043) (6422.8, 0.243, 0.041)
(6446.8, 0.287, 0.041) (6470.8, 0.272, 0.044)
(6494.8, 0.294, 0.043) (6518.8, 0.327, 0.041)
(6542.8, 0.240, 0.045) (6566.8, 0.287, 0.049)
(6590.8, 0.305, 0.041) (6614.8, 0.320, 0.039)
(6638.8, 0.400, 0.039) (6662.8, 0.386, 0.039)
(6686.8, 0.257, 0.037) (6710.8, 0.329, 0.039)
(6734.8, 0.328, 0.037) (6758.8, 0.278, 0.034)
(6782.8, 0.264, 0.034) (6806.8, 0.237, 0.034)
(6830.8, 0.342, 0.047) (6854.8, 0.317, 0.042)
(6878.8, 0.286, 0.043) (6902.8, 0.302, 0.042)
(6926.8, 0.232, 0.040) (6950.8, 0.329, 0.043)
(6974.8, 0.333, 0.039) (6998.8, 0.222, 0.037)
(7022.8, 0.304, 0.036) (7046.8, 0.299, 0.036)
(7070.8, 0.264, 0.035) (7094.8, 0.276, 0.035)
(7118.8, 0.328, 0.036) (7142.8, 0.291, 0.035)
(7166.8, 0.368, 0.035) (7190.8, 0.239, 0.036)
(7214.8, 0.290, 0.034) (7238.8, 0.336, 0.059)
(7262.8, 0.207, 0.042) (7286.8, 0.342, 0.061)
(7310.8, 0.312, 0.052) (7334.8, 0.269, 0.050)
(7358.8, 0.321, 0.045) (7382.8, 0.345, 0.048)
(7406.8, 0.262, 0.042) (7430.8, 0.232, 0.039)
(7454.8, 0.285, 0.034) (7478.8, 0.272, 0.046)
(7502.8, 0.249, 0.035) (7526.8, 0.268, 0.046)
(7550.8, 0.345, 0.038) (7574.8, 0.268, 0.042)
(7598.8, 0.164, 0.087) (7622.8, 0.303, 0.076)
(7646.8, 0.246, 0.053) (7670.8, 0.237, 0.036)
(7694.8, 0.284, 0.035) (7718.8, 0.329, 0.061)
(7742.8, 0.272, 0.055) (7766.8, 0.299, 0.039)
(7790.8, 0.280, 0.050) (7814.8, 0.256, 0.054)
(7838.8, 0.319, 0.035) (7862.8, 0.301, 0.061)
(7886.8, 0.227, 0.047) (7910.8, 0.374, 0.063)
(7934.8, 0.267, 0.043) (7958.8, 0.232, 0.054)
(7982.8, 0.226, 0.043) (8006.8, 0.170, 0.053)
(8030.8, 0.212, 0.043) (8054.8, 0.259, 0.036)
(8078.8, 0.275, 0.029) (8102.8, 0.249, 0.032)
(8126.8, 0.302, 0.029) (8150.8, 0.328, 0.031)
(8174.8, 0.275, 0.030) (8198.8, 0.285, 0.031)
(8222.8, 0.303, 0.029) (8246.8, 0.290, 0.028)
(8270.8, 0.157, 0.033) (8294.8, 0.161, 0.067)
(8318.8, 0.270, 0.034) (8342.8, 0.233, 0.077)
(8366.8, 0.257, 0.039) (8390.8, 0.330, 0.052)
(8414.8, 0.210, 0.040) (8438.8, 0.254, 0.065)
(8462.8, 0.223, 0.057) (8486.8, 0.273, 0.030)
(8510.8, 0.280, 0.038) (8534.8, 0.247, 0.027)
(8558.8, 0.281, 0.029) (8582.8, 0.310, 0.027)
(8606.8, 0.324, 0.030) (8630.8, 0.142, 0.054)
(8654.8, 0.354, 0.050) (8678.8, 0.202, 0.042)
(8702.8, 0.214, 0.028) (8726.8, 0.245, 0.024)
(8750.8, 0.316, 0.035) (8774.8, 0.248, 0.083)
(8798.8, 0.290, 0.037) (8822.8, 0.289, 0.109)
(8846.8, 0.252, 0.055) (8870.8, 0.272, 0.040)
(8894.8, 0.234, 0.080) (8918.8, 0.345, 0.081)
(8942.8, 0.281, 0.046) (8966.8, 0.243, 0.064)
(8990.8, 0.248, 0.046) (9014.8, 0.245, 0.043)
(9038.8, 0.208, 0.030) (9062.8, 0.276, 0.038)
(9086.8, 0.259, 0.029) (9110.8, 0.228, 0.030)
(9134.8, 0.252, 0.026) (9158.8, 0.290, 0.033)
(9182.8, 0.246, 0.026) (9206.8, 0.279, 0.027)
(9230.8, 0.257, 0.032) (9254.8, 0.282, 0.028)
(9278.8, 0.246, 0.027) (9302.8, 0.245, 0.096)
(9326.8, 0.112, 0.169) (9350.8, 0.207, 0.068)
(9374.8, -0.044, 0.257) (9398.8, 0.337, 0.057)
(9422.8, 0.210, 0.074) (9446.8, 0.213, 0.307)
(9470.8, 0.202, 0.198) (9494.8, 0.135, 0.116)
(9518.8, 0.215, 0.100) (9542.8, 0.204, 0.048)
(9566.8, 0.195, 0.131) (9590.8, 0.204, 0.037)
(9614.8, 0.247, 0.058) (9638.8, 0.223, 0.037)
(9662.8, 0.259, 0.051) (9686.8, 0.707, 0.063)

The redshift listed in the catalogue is 0.475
